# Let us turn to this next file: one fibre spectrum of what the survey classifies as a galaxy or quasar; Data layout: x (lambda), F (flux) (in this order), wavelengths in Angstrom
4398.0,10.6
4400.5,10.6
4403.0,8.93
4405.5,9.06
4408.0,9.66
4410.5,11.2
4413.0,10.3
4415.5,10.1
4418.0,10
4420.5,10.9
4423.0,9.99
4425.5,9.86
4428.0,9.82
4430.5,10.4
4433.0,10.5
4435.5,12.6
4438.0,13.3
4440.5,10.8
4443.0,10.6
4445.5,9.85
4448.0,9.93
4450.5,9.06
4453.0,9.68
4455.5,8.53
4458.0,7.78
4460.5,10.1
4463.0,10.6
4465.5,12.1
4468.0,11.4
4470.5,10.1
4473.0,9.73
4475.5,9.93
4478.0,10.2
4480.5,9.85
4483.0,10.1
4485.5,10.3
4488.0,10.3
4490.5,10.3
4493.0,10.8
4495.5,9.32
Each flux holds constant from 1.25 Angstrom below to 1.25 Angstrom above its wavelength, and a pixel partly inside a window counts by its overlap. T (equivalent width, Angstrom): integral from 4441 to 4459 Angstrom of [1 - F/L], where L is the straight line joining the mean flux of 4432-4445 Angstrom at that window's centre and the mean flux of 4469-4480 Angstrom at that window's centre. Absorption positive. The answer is 2.6 Angstrom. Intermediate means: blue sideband 11.5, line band 9.43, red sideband 10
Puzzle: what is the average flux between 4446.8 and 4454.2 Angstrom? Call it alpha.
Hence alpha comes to 9.55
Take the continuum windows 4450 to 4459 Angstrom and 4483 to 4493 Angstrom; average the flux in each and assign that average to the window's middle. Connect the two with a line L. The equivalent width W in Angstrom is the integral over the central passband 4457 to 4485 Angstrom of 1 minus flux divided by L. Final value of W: -1.96 Angstrom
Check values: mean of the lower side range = 8.76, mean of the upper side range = 10.3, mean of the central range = 10.2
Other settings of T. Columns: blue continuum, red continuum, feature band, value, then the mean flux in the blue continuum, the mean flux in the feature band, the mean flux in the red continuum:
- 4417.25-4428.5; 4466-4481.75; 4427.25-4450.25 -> -1.41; 10.1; 10.8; 10.3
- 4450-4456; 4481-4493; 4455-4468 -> -0.81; 9.16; 10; 10.3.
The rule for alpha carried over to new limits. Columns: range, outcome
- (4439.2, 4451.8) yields 10.1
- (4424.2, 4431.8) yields 10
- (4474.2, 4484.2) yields 10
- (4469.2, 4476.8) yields 9.93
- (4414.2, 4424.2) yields 10.2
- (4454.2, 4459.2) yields 8.17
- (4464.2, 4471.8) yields 11.2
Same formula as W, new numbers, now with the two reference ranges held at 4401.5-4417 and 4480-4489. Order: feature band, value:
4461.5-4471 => -0.9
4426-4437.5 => -1.1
